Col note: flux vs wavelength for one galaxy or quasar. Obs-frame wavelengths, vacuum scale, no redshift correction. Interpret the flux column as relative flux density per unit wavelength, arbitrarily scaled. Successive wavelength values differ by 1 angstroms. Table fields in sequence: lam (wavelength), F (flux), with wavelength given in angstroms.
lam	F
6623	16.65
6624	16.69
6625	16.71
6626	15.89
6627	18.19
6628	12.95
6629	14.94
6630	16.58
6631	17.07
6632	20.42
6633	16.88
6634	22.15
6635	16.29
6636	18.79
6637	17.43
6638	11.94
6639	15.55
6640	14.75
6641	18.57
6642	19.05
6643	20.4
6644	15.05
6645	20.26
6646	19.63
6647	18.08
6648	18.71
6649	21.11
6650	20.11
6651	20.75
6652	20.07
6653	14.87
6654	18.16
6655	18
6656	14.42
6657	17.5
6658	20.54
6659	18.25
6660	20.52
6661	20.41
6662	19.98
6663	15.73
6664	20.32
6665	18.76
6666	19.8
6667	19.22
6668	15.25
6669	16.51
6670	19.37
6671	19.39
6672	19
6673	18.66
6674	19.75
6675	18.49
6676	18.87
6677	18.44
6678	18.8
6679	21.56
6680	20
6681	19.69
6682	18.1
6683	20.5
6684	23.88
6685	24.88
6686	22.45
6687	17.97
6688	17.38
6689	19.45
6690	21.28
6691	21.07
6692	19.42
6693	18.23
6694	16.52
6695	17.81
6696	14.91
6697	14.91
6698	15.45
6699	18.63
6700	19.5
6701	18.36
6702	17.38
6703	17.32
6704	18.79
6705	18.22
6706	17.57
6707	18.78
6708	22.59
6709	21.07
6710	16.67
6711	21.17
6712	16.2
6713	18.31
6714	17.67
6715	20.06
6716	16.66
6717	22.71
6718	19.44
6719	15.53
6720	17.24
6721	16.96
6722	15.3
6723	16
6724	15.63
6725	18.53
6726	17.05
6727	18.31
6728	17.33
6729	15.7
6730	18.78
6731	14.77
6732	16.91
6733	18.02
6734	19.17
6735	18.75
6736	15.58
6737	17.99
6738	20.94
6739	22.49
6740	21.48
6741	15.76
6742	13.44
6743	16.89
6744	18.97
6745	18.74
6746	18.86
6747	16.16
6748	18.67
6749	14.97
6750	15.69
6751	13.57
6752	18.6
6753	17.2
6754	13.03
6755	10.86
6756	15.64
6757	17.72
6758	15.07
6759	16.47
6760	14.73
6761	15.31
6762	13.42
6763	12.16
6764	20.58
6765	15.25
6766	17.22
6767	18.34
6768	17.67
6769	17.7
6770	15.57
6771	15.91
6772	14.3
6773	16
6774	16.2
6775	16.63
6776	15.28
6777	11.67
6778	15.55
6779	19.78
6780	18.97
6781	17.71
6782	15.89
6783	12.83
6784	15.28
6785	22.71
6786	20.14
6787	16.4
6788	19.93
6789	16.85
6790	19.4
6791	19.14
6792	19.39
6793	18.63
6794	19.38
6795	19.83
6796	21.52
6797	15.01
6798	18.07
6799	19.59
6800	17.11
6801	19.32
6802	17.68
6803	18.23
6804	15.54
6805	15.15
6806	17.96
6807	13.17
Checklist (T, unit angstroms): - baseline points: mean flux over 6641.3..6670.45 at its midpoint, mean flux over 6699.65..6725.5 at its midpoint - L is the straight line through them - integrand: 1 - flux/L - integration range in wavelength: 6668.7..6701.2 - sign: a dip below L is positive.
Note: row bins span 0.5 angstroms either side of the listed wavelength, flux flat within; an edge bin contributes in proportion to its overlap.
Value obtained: -1.2 angstroms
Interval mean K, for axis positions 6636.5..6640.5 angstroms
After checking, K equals 14.9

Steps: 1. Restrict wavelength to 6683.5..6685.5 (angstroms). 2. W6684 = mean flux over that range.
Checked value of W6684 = 24.4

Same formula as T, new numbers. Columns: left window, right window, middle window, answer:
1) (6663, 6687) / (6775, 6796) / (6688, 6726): 1.8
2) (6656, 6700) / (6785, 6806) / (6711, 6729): 1.1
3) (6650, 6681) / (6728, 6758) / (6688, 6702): 0.0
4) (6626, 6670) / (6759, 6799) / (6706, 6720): -1.1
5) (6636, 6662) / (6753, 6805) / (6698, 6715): -0.9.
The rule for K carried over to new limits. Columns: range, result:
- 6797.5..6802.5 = 18.4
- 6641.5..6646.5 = 18.9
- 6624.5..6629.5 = 15.7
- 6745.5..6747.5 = 17.5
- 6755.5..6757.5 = 16.7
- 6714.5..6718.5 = 19.7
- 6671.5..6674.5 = 19.1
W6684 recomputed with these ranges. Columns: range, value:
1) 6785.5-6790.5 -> 18.5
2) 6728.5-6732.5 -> 16.5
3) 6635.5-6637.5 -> 18.1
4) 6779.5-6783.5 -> 16.4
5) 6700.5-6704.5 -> 18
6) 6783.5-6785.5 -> 19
